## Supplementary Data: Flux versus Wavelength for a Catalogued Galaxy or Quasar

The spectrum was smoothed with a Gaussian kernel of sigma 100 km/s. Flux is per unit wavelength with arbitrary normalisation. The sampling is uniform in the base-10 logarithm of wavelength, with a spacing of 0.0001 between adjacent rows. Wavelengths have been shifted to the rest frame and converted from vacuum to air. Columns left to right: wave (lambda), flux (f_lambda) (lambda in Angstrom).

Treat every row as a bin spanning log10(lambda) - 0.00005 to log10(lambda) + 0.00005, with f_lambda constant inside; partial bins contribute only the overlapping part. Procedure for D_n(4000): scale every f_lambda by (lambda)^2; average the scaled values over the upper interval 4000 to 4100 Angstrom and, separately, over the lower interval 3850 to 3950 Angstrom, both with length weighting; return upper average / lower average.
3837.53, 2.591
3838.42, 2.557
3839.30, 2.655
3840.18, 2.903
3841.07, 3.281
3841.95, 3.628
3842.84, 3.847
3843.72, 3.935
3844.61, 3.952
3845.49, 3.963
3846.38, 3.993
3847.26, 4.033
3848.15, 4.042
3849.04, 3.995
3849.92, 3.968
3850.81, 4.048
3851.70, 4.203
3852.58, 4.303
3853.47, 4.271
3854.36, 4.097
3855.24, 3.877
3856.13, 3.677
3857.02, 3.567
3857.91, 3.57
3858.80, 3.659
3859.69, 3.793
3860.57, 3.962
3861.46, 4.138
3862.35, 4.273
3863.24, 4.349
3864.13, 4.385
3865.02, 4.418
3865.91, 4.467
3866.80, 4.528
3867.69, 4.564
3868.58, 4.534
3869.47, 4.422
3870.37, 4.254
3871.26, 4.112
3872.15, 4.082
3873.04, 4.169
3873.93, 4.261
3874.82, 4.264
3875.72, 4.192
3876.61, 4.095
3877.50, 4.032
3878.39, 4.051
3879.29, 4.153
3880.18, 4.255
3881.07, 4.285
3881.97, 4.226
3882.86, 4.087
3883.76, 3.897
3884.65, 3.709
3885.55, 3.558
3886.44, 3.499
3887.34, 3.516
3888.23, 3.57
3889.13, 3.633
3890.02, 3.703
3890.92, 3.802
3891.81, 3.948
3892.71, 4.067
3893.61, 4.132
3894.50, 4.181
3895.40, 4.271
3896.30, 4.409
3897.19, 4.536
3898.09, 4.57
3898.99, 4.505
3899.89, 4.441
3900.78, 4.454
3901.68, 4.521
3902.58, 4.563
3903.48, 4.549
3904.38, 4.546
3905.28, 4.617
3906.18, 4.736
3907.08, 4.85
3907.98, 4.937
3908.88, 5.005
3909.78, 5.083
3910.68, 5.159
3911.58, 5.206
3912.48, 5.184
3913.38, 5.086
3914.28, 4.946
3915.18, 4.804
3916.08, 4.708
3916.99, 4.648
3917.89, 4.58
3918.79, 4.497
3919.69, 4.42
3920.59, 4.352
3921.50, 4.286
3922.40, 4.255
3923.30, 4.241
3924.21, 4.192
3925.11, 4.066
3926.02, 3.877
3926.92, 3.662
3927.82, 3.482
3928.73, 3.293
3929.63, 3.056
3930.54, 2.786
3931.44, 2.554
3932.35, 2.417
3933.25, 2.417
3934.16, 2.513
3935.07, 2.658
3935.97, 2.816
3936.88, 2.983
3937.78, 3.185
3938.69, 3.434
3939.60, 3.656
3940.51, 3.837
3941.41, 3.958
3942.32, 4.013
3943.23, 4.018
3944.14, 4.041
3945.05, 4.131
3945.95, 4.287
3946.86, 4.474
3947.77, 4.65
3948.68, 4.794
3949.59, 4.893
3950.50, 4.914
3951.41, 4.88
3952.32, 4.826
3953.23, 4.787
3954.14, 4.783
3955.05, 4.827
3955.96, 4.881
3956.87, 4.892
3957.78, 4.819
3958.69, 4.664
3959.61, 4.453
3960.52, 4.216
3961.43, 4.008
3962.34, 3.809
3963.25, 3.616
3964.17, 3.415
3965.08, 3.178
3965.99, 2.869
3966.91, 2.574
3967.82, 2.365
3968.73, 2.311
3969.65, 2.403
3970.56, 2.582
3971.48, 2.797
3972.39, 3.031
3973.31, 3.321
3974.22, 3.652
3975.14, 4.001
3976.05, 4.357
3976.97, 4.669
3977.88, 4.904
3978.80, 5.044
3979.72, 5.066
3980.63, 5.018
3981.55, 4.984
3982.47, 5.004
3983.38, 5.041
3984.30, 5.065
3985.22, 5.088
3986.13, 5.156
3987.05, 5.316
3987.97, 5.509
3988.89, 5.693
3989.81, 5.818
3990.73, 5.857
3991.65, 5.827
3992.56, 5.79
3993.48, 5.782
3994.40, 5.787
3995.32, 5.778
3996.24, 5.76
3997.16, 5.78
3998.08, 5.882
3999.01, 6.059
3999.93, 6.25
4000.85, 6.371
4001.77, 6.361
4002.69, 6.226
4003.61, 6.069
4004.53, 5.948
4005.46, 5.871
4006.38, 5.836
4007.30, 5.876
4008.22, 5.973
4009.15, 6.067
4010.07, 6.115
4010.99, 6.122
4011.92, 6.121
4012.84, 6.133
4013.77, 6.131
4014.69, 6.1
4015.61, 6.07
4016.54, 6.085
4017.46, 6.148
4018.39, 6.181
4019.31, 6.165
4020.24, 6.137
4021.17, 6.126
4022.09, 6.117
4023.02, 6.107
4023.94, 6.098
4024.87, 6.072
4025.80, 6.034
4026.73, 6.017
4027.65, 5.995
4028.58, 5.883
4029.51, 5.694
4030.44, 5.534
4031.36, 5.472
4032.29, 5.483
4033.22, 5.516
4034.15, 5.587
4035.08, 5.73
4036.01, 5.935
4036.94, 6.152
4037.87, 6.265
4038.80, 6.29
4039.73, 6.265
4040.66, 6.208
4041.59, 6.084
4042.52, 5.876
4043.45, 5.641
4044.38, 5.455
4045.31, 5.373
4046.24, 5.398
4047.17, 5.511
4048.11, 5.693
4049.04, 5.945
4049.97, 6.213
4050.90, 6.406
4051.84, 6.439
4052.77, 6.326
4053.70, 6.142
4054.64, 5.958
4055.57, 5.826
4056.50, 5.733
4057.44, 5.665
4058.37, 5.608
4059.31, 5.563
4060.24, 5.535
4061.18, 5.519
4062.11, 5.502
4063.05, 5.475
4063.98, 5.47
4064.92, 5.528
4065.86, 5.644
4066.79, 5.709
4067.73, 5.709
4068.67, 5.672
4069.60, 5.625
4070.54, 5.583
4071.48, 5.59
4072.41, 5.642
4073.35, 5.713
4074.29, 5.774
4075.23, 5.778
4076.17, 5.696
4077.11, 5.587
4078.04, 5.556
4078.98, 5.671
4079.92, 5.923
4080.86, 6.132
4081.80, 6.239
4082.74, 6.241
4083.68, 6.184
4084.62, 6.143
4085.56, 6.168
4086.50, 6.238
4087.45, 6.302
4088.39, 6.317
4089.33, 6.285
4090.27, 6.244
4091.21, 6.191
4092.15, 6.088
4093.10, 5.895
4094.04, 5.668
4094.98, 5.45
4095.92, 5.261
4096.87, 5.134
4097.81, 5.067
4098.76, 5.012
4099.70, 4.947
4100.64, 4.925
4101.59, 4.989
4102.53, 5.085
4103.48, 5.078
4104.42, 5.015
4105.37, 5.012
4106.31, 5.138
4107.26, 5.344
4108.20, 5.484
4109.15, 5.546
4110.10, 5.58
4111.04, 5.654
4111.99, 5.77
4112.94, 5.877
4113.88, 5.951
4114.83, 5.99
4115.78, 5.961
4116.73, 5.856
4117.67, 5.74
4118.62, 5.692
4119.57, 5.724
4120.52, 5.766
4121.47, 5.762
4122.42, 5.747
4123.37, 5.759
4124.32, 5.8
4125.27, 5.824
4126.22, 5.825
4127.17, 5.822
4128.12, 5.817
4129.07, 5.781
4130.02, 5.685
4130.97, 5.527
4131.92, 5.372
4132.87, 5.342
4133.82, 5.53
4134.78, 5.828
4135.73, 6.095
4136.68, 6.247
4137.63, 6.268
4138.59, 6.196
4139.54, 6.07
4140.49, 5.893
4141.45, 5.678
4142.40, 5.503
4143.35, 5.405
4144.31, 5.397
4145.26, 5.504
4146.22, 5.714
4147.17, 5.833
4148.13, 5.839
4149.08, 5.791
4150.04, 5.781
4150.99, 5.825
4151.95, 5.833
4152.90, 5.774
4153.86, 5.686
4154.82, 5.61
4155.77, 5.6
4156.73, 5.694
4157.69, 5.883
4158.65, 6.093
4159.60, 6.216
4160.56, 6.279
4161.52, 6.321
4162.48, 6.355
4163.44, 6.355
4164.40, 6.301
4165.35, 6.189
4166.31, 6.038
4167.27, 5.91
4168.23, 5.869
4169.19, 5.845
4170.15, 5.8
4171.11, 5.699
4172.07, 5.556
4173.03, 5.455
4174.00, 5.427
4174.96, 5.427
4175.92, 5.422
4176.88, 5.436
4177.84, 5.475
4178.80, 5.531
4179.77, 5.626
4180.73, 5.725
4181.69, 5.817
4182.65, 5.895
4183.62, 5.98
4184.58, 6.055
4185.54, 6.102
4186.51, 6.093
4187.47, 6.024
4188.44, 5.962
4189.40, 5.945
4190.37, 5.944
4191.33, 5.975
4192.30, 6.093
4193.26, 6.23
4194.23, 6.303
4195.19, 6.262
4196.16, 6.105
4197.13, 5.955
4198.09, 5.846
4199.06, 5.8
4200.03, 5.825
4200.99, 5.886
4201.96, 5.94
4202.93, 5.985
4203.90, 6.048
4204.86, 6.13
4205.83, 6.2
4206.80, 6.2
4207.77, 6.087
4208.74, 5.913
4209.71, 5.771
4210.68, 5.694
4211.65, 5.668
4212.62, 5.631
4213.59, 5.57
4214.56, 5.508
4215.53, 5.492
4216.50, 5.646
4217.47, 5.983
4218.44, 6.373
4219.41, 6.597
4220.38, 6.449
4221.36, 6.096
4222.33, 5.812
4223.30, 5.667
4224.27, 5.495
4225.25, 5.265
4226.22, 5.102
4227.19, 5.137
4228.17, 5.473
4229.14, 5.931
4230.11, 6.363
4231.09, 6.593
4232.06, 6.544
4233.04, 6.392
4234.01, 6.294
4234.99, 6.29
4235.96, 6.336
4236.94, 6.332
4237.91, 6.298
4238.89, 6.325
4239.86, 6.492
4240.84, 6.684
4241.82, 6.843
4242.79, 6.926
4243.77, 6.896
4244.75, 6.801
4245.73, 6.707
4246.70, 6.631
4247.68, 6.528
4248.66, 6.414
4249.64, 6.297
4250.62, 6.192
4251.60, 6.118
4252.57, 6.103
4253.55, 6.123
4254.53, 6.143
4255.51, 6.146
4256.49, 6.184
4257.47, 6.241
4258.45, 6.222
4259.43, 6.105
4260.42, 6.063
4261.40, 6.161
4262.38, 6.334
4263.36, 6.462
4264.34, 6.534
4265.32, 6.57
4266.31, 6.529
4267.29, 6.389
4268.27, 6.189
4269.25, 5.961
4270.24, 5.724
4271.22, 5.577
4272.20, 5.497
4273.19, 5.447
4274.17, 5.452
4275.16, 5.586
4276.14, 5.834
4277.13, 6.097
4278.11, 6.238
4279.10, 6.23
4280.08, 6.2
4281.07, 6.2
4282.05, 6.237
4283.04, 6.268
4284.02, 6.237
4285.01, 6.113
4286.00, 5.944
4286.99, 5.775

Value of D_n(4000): 1.54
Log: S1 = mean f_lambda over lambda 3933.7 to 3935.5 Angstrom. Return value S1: 2.57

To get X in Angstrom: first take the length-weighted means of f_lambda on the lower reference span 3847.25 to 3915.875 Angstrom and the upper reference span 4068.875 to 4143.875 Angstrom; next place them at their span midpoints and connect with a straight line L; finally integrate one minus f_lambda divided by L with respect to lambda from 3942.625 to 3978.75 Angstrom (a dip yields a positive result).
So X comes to 5.7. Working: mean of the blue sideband 4.26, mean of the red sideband 5.71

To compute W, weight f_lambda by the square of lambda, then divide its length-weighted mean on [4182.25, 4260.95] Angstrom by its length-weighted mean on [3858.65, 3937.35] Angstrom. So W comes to 1.73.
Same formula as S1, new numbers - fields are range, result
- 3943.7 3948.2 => 4.32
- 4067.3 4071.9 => 5.63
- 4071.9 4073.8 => 5.69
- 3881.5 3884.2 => 4.06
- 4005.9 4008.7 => 5.9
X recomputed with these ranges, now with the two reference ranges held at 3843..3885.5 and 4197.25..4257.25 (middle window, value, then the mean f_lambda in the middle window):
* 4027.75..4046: -2.7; 5.81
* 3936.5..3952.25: 1.4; 4.15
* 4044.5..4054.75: -1.6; 5.93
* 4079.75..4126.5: -2.4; 5.7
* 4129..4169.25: -1.3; 5.86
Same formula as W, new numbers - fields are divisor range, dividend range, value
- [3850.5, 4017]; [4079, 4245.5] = 1.47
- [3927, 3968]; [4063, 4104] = 1.60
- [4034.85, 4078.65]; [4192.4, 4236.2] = 1.11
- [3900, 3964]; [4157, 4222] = 1.60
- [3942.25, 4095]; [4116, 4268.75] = 1.20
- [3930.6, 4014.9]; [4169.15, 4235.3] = 1.42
